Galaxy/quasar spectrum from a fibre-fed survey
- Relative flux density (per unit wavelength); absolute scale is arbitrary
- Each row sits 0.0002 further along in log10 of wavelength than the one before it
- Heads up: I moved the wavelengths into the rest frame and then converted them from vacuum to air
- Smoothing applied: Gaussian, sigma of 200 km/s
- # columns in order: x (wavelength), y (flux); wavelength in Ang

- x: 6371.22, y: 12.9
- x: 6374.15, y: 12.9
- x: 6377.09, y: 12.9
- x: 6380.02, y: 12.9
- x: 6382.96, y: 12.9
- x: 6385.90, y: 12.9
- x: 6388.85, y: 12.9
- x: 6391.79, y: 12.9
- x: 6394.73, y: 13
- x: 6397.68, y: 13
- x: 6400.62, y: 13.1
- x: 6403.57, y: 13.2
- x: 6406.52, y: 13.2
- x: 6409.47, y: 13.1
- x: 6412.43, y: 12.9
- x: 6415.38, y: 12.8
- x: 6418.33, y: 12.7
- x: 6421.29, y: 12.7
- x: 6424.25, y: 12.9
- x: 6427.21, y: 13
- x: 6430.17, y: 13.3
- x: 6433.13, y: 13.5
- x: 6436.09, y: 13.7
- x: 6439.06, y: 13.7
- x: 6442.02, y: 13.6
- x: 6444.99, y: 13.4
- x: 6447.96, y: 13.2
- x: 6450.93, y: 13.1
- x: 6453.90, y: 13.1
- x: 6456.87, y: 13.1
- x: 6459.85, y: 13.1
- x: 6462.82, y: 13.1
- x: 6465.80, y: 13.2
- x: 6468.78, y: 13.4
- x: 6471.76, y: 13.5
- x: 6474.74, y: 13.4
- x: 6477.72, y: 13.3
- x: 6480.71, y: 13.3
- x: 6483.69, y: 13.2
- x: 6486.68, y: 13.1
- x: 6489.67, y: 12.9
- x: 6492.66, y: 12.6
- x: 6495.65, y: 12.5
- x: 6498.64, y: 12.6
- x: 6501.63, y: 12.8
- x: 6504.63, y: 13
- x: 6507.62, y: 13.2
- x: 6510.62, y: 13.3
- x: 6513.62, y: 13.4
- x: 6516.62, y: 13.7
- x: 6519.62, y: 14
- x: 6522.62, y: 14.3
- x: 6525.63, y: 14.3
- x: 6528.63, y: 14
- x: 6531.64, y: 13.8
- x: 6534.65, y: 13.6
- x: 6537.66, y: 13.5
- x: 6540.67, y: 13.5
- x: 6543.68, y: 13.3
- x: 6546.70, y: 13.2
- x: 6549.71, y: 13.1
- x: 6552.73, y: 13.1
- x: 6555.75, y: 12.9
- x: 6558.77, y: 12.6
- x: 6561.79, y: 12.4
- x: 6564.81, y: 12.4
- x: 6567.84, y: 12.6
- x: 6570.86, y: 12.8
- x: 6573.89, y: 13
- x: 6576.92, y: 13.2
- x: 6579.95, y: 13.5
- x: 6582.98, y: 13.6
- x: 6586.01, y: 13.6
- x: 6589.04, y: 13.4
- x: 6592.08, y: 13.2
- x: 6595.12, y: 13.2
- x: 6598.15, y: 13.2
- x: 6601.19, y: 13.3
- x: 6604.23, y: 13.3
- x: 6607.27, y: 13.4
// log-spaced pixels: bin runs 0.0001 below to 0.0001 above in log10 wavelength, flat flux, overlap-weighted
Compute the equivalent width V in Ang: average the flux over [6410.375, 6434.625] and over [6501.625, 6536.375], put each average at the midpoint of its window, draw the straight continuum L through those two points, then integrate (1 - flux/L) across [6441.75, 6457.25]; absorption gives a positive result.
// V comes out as -0.1 Ang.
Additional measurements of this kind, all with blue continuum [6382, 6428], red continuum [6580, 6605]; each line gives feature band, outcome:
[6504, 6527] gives -0.8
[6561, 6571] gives 0.6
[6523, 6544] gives -0.9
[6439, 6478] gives -0.7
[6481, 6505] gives 0.5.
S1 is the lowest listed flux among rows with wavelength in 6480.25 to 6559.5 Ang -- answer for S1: 12.5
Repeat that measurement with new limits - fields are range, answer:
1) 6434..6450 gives 13.2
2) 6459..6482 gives 13.1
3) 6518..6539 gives 13.5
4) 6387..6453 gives 12.7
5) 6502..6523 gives 13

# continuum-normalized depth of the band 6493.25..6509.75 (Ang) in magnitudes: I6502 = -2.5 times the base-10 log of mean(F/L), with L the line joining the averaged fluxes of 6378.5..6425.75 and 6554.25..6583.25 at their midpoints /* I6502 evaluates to 0.01 mag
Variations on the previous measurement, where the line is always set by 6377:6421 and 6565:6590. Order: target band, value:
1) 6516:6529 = -0.08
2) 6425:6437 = -0.03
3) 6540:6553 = -0.01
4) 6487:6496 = 0.03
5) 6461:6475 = -0.02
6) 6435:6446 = -0.05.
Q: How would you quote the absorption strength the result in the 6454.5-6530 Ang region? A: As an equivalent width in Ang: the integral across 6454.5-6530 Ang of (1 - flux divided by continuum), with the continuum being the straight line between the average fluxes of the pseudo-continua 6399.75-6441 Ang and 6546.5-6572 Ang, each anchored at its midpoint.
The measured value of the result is -2.0 Ang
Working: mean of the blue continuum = 13.1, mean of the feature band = 13.3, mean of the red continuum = 12.8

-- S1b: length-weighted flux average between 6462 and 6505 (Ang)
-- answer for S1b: 13.1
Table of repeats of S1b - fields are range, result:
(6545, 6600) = 13.1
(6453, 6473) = 13.2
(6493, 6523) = 13.2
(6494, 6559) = 13.4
